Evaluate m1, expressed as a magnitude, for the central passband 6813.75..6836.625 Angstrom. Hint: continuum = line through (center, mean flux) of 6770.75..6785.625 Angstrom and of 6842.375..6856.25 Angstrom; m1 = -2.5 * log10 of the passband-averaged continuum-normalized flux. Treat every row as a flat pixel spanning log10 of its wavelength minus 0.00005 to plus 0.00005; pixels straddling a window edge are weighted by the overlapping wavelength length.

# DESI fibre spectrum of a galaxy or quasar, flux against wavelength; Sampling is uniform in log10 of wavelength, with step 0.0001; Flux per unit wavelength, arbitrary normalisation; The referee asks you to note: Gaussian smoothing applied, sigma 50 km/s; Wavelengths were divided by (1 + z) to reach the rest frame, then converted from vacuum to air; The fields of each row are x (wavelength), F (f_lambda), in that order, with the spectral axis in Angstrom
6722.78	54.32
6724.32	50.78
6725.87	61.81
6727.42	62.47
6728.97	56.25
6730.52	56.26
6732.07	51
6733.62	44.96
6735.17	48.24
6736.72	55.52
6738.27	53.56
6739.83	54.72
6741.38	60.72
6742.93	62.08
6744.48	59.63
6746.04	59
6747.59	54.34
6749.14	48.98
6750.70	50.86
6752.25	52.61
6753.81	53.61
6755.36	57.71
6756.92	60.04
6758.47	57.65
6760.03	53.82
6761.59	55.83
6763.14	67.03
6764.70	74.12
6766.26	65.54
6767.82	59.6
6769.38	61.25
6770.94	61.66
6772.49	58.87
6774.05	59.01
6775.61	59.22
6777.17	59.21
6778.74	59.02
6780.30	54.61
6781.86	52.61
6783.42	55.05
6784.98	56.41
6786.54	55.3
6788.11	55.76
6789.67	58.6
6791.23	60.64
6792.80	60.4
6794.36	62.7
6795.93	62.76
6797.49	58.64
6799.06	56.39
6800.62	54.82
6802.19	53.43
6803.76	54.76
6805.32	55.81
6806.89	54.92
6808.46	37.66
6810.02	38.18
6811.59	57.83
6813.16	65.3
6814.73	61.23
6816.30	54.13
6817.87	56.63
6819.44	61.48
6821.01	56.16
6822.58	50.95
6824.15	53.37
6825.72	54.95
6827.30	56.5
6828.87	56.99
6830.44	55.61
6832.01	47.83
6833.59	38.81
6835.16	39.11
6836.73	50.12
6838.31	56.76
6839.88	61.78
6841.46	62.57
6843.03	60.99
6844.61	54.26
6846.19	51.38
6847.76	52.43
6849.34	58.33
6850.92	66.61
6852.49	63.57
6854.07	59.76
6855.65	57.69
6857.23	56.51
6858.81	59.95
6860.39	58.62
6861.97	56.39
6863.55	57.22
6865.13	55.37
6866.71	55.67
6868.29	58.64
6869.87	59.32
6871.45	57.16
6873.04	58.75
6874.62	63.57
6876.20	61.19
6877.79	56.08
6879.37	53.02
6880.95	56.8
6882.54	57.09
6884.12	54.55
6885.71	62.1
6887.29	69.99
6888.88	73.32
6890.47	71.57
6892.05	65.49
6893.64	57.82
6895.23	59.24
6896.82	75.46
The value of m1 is 0.10 mag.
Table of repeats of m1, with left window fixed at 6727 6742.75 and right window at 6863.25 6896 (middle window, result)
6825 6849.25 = 0.10 mag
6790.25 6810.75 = 0.04 mag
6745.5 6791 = -0.04 mag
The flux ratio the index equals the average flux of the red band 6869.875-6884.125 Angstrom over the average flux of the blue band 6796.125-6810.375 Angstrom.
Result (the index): 1.1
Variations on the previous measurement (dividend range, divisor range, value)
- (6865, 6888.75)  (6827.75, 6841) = 1.15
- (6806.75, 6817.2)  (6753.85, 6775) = 0.87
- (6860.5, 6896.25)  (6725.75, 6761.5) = 1.09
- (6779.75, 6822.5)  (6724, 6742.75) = 1.02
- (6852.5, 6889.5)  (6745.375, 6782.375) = 1.02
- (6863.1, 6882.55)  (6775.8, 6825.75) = 1.03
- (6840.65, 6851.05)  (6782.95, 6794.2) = 0.99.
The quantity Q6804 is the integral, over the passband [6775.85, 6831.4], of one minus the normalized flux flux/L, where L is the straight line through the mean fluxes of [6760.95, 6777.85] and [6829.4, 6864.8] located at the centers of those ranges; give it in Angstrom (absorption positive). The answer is 3.1 Angstrom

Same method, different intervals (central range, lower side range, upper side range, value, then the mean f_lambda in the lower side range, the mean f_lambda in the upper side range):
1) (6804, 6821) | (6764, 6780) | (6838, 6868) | 1.5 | 61.5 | 58.2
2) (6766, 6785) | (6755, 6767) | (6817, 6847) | 0.5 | 61.6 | 54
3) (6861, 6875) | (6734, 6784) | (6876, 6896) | 0.7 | 57.6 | 61.4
